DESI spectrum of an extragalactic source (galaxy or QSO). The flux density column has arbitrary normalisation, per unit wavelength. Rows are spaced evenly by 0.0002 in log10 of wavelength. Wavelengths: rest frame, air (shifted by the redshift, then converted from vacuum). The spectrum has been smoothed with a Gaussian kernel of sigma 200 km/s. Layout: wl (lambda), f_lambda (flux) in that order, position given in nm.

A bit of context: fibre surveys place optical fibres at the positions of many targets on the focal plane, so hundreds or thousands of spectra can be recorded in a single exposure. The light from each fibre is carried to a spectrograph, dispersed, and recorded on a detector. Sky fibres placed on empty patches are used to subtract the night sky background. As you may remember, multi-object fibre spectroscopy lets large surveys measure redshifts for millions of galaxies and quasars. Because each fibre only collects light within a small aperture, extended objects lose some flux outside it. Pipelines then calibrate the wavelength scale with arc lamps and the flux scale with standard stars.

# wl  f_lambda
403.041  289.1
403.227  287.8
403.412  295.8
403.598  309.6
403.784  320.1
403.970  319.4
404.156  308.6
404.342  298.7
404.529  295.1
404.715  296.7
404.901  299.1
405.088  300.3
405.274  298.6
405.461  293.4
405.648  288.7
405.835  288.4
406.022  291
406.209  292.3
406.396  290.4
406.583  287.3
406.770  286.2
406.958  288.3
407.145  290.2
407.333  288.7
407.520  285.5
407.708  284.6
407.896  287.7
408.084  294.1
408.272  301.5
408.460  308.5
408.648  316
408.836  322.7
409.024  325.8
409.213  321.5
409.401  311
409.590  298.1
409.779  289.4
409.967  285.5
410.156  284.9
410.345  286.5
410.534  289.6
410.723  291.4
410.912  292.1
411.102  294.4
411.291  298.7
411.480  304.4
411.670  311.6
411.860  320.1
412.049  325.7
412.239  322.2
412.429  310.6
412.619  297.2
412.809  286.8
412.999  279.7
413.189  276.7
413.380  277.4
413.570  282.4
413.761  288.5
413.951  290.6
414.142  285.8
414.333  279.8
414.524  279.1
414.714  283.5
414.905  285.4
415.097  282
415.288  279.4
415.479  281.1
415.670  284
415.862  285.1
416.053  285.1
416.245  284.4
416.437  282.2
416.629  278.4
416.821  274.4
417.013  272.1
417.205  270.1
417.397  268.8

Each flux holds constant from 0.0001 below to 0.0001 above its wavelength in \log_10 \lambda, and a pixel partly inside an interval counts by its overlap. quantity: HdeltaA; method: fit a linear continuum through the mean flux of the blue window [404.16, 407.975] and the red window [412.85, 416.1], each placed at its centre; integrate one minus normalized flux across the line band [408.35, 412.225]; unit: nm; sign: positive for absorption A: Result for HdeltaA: -0.23 nm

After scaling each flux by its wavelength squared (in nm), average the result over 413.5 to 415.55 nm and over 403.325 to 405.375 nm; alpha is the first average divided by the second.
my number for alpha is 1.0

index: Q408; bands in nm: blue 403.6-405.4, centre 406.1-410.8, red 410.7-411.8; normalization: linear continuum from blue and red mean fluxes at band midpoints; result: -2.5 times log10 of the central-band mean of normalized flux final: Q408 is 0.02 mag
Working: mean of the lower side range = 304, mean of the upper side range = 300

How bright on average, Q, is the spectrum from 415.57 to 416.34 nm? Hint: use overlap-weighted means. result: 285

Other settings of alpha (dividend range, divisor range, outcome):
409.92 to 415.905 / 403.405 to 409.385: 1.00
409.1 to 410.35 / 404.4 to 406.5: 1.03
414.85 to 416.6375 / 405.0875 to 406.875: 1.02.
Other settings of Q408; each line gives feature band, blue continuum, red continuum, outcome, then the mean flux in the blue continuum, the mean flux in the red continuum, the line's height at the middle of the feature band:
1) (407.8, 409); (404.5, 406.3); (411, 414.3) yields -0.04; 294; 297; 295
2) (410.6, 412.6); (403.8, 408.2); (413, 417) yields -0.07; 294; 282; 287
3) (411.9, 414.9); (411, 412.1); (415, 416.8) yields 0.02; 308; 282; 297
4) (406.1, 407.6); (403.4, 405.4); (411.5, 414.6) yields 0.05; 304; 295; 301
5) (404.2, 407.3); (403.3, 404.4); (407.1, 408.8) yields 0.04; 309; 296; 303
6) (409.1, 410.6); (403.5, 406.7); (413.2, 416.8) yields -0.02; 299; 283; 291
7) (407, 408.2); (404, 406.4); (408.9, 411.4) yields 0.03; 296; 298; 297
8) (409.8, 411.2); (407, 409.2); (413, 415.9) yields 0.02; 301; 283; 294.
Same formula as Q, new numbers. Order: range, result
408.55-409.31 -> 322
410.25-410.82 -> 289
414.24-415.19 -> 282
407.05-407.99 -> 287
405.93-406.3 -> 292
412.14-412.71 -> 310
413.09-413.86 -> 281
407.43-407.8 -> 285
